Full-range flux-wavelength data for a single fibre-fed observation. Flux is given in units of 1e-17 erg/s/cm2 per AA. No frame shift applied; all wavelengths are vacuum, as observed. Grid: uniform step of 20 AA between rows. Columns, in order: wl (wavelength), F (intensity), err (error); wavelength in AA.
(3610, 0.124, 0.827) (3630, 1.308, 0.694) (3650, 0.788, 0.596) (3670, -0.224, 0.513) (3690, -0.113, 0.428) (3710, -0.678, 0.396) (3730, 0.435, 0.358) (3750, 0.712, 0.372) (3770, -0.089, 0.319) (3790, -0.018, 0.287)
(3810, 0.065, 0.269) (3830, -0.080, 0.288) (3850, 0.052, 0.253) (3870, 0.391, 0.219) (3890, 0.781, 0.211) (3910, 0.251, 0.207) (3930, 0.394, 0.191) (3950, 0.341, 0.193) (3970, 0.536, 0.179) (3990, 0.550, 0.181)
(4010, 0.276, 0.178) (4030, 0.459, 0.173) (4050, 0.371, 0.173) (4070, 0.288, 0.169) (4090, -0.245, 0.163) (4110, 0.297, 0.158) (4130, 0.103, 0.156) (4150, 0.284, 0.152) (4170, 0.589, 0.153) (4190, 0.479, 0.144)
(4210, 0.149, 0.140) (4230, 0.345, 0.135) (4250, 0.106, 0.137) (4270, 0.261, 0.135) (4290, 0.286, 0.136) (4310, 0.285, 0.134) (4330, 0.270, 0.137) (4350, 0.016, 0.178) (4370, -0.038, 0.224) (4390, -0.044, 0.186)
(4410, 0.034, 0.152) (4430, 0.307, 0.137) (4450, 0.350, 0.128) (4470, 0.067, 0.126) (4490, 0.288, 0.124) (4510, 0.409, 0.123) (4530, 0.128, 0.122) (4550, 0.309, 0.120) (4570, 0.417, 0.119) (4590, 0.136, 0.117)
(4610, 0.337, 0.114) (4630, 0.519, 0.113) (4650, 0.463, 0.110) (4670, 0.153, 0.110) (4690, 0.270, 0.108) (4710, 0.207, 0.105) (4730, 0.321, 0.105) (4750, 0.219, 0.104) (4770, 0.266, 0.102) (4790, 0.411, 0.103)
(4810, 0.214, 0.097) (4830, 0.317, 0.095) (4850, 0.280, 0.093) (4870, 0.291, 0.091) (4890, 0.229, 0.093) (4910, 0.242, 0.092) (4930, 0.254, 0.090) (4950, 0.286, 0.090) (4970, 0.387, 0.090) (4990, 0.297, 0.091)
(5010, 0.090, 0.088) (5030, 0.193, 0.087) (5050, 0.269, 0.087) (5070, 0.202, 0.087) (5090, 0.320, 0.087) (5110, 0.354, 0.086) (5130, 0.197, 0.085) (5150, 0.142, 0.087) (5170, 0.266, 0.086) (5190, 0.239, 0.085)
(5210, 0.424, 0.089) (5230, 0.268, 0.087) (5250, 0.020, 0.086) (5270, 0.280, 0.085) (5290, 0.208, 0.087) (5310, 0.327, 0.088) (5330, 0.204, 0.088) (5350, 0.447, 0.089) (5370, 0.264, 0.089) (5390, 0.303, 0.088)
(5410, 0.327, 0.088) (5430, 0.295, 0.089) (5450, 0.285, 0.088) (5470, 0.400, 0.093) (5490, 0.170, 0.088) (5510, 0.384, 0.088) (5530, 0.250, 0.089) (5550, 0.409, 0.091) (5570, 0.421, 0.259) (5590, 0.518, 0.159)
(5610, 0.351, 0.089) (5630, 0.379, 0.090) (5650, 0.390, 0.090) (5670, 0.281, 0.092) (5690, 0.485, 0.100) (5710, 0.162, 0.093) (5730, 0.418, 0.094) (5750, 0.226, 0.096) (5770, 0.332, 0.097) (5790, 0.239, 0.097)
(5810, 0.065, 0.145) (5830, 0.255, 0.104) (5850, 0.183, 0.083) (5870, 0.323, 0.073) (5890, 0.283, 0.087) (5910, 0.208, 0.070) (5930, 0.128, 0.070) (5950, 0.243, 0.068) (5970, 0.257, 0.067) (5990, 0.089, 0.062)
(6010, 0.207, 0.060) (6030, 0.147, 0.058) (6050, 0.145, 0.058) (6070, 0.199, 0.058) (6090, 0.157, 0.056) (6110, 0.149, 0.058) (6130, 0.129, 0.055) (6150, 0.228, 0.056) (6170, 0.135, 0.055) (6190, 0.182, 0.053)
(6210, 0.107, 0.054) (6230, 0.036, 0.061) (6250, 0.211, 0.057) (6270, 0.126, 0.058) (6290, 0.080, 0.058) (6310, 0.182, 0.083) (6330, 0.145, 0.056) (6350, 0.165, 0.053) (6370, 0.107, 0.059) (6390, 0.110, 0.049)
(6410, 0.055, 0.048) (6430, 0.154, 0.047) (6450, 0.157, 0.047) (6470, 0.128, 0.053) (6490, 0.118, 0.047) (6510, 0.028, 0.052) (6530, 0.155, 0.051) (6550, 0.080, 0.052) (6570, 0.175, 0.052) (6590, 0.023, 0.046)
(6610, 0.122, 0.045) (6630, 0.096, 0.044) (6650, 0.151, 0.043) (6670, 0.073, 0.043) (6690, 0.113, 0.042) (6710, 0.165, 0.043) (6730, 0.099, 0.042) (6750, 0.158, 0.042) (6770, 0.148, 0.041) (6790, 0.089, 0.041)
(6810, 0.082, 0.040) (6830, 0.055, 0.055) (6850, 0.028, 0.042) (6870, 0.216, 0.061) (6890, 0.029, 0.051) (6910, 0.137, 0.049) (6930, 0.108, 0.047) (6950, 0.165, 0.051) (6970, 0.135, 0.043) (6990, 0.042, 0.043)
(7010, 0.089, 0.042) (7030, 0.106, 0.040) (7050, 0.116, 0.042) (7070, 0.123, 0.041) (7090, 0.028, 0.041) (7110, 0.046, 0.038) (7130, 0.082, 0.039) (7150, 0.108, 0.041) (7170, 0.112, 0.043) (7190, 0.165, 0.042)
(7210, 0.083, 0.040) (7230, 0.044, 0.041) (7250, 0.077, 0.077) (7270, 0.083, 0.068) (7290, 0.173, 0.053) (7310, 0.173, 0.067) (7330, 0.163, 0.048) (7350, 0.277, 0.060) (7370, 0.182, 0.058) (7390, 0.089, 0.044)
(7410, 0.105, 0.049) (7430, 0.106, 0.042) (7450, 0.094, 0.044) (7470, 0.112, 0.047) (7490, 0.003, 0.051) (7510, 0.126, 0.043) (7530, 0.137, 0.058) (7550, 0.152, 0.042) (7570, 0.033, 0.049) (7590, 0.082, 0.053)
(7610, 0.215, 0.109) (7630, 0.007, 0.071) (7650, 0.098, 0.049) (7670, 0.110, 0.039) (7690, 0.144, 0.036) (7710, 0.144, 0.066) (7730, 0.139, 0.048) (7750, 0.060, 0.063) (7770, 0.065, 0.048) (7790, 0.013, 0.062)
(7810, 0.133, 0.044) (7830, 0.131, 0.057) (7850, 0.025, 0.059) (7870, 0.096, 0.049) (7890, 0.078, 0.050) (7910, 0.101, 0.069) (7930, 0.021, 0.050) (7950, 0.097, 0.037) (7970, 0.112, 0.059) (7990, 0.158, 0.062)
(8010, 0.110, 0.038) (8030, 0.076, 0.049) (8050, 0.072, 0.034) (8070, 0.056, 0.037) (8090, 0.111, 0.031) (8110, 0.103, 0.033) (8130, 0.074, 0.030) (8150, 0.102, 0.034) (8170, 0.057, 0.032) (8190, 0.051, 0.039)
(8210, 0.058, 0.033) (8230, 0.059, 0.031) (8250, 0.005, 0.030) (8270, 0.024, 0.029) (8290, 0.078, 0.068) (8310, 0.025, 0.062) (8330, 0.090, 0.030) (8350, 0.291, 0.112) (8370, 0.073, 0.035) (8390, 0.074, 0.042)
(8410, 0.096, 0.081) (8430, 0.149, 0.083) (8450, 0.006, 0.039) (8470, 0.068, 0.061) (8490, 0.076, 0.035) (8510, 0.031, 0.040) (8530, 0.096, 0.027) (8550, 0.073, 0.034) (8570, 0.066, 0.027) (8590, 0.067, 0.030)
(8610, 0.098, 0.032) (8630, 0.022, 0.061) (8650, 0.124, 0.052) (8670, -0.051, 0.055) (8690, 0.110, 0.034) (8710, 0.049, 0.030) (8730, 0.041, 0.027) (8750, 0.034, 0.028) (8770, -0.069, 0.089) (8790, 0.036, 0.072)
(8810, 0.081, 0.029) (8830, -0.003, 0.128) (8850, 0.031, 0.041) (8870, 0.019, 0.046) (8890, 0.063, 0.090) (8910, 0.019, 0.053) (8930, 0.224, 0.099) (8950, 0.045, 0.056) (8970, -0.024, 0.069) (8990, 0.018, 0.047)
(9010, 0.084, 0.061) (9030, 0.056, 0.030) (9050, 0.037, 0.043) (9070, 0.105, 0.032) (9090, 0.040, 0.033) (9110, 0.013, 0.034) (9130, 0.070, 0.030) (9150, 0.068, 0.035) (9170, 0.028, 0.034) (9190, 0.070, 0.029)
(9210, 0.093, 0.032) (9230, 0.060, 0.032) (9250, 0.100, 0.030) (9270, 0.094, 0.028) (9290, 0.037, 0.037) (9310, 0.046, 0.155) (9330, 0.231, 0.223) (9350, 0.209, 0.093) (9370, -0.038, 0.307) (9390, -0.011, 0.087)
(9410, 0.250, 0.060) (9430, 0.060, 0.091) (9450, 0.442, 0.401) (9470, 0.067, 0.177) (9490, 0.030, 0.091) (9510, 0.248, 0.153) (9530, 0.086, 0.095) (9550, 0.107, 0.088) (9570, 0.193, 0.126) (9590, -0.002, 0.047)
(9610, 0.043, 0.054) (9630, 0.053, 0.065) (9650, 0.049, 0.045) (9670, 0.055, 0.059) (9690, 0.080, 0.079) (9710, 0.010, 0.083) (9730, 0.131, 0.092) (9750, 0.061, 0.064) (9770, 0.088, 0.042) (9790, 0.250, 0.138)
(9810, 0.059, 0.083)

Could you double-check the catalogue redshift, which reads 0.51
